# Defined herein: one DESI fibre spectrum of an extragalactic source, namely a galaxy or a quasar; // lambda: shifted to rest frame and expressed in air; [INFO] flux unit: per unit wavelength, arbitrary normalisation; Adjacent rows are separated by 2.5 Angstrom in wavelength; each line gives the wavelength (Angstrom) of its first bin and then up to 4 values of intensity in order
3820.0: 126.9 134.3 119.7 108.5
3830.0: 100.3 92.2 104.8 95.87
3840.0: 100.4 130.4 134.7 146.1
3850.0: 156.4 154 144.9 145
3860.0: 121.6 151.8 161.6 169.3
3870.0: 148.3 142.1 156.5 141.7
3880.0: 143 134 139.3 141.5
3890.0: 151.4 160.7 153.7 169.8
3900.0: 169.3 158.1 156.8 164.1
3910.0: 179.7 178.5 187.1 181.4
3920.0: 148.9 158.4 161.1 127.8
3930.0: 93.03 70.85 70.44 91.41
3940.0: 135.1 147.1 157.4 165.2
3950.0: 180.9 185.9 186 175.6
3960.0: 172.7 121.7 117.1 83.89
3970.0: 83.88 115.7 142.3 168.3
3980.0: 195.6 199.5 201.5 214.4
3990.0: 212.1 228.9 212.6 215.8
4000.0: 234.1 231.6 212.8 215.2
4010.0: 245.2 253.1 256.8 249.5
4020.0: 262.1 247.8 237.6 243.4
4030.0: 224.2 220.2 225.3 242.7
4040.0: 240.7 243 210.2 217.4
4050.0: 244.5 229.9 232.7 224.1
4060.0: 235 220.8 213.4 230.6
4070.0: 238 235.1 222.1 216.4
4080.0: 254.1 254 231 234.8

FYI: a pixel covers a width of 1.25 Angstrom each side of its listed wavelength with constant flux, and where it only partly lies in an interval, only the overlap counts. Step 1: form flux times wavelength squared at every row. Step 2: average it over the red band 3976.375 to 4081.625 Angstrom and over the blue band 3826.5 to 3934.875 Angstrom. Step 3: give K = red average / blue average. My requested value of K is 1.7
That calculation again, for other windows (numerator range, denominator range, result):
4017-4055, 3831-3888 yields 1.88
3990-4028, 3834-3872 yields 1.85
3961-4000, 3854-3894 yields 1.22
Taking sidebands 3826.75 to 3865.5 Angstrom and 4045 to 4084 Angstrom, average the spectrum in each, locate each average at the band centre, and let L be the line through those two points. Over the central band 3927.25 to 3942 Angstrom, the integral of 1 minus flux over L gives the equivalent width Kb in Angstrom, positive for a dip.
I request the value 6.2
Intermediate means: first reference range 128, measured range 98.6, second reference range 231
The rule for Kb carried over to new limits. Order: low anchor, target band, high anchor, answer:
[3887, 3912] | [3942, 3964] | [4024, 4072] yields 2.4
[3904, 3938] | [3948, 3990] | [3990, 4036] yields 6.4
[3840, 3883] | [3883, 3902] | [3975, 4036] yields 0.9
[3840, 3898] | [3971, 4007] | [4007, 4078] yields 1.6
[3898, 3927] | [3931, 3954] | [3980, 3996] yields 6.4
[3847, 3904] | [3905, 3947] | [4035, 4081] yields 7.3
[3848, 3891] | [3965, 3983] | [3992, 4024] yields 6.5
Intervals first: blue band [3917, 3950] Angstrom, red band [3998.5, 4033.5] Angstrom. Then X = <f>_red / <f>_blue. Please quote 1.8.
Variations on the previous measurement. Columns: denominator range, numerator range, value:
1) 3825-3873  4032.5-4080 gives 1.74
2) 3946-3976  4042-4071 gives 1.58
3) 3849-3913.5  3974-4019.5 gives 1.42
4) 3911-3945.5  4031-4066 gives 1.68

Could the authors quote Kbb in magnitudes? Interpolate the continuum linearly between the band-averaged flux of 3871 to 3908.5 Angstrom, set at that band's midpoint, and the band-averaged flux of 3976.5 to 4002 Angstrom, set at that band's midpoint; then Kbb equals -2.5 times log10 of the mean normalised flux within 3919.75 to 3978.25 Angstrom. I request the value 0.344 mag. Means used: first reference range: 152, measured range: 135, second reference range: 209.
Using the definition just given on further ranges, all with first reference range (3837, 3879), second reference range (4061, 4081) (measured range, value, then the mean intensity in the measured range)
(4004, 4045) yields -0.14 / 238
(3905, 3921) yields -0.05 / 172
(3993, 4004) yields -0.13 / 224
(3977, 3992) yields -0.04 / 202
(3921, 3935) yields 0.40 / 118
